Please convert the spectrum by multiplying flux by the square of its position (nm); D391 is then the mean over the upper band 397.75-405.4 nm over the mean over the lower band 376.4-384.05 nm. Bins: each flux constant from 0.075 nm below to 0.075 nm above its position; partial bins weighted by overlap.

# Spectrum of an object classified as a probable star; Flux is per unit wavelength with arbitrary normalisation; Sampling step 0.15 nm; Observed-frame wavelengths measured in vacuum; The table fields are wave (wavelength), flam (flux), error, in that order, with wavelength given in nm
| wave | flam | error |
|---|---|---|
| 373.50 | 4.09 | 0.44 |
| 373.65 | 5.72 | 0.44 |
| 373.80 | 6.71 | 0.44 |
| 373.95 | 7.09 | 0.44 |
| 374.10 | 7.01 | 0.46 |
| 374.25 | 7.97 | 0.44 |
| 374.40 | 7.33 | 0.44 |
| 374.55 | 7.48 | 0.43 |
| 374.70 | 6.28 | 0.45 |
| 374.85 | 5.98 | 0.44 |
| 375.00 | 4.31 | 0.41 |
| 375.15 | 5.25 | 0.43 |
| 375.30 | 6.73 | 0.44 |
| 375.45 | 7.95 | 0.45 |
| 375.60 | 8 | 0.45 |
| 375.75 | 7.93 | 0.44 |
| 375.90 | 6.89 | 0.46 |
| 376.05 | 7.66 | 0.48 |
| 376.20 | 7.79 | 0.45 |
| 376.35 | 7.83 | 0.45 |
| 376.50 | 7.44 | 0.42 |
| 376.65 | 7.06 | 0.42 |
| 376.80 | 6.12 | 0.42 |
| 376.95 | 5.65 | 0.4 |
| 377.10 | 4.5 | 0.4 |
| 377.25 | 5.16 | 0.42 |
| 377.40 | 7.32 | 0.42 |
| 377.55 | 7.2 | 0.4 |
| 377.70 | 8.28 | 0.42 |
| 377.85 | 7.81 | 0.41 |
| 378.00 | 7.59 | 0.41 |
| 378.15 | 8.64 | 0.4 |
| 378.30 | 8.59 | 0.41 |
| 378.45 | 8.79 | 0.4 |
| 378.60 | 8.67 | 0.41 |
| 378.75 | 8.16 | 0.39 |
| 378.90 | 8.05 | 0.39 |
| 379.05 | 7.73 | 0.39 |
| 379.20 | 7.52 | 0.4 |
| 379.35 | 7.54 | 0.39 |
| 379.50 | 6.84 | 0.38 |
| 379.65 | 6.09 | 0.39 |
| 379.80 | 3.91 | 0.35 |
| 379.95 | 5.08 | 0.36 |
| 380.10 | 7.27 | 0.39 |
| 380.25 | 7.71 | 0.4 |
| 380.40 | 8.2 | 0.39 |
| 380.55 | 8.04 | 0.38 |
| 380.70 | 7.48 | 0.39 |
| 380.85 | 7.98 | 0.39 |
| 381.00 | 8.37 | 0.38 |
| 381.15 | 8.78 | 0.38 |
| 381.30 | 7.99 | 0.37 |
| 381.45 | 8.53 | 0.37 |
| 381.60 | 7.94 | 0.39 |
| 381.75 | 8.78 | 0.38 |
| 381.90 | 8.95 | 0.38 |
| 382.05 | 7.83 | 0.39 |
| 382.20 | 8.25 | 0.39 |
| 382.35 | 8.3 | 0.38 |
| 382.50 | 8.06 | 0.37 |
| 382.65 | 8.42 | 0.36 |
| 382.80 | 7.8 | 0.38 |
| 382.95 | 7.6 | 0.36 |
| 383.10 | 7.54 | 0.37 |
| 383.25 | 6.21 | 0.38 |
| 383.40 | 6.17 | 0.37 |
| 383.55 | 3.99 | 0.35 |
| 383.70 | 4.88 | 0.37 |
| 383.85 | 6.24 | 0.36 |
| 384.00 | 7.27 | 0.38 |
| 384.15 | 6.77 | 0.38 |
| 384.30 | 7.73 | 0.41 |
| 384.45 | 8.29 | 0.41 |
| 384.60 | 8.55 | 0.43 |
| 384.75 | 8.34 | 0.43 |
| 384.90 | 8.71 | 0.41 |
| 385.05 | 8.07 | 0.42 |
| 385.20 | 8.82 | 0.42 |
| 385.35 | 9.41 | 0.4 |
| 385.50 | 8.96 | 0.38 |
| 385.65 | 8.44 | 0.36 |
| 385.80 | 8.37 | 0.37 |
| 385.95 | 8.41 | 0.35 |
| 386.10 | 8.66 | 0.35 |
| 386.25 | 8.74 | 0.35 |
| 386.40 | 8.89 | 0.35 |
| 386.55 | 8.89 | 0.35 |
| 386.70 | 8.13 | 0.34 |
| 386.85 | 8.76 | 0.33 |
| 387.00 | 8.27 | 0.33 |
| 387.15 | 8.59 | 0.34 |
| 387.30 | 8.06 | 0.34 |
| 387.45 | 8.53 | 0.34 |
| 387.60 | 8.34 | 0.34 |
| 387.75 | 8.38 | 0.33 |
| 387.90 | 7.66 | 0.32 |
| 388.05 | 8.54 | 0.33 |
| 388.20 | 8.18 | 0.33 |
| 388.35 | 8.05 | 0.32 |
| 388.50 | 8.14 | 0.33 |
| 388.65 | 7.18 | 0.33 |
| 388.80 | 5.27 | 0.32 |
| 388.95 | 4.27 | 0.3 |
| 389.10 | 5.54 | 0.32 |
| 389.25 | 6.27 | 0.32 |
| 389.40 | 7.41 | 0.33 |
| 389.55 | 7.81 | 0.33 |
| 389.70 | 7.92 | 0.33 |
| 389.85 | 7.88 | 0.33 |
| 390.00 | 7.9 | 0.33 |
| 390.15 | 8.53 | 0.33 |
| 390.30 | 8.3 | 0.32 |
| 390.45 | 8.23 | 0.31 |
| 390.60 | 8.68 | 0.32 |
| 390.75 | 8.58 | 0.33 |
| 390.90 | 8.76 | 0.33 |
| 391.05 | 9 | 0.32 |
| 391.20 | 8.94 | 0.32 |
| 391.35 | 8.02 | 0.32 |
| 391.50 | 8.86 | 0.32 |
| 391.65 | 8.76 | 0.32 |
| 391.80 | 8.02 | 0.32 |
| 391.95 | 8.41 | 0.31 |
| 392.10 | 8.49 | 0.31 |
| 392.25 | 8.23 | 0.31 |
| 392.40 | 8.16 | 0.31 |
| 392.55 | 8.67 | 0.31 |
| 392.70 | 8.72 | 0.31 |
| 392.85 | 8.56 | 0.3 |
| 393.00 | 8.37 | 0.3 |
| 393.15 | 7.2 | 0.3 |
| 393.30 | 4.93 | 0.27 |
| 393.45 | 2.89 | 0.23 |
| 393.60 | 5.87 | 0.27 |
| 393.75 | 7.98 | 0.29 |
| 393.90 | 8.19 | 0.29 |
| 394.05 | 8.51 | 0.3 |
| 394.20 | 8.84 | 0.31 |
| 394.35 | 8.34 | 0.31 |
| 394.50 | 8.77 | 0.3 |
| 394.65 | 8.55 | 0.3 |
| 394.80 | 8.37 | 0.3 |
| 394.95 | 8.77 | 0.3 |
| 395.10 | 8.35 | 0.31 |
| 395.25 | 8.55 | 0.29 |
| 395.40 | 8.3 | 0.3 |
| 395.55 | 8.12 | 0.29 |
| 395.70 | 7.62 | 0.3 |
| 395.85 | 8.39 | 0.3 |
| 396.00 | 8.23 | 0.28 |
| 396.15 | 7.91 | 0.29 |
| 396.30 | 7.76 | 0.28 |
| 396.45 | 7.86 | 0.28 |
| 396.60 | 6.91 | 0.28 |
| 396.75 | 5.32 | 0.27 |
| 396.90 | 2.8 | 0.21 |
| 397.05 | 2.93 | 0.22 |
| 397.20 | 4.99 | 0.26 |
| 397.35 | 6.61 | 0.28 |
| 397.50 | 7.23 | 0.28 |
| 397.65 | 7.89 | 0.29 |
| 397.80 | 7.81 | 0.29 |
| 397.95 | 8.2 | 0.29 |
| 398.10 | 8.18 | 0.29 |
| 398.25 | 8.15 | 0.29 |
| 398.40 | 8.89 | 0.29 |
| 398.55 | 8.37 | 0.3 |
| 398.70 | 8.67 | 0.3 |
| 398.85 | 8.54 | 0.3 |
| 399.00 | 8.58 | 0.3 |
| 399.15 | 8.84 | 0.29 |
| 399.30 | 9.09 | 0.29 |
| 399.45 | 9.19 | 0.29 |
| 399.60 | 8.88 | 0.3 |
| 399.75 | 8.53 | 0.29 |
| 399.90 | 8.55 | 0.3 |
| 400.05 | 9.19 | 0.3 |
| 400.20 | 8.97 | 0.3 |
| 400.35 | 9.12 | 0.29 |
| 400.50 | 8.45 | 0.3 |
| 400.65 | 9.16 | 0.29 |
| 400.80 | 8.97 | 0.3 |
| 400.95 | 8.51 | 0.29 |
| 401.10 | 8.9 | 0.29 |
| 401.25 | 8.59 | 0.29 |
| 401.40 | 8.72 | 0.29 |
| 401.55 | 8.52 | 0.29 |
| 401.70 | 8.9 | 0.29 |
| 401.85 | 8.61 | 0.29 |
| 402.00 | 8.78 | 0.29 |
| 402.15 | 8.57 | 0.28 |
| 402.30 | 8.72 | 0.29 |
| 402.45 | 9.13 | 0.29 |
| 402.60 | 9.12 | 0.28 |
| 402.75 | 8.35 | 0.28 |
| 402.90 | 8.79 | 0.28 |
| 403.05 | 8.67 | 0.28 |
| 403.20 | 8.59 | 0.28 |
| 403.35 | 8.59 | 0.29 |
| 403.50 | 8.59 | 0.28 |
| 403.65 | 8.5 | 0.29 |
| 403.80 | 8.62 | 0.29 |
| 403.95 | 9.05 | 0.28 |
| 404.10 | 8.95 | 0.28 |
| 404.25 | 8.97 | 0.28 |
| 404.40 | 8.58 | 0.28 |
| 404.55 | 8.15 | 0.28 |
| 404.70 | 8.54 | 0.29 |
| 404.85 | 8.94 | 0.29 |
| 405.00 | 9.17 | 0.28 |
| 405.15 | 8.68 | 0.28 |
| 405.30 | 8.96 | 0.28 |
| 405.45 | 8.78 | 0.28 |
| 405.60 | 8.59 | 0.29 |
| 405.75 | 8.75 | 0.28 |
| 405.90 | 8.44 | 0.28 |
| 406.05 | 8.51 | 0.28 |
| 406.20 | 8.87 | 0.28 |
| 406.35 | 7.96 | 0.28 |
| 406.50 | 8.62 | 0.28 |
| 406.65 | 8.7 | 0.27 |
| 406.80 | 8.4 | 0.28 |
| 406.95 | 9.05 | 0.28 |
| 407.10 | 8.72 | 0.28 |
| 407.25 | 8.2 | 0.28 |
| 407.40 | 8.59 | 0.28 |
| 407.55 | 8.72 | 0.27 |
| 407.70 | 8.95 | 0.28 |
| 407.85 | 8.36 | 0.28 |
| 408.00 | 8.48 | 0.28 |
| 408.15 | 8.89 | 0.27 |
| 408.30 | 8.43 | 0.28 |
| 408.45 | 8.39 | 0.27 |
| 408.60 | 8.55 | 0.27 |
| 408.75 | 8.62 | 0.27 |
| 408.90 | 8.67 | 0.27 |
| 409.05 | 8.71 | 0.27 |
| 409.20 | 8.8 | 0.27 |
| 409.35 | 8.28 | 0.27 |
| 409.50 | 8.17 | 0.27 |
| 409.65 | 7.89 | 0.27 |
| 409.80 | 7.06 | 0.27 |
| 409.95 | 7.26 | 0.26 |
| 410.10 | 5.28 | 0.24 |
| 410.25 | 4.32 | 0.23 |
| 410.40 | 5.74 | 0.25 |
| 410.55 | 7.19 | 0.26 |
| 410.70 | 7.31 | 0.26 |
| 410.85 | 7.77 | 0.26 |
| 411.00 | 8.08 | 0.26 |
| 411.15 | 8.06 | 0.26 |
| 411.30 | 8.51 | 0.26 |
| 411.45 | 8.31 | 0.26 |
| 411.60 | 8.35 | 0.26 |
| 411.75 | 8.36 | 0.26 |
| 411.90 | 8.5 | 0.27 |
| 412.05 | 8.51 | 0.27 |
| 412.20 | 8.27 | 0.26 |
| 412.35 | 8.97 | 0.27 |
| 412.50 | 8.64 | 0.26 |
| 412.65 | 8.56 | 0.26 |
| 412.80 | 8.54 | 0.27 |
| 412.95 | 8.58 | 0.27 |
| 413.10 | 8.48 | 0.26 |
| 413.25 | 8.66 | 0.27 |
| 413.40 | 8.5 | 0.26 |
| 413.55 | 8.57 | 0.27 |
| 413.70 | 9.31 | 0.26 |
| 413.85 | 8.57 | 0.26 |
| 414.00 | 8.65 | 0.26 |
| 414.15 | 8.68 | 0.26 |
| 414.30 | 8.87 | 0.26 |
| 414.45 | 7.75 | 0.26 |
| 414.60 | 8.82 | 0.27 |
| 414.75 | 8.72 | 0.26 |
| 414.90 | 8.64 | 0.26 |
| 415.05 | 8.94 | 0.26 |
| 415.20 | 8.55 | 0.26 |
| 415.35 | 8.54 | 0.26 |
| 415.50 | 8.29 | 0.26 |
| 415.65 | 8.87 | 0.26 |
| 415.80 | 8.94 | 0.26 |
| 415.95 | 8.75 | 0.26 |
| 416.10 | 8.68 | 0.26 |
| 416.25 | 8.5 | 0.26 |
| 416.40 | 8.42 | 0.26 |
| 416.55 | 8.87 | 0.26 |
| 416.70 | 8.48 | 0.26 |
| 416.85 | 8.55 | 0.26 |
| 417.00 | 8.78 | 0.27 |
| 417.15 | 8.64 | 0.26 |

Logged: 1.3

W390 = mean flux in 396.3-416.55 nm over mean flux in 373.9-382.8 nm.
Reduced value 1.12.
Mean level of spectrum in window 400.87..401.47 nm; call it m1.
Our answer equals 8.68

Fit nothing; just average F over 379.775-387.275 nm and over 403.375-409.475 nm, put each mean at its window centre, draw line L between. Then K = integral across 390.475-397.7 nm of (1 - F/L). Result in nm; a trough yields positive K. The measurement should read 0.47 nm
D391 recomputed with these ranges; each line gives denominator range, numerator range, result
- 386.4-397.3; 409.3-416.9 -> 1.18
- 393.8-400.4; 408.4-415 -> 1.10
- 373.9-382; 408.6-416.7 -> 1.34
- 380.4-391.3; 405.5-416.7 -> 1.20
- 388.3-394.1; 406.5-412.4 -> 1.15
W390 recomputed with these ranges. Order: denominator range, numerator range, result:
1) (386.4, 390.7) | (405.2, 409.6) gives 1.10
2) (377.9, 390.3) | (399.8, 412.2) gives 1.09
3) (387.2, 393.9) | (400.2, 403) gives 1.13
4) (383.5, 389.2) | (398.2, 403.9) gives 1.12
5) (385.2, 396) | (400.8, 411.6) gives 1.04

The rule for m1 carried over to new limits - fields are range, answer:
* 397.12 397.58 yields 6.26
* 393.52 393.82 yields 6.84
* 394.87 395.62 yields 8.42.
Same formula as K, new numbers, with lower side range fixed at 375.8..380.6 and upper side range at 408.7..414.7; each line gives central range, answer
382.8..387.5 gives -0.30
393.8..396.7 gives -0.20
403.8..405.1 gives -0.14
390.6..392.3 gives -0.22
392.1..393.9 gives 0.07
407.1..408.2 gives -0.08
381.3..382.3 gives -0.14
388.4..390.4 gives 0.10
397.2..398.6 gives 0.00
